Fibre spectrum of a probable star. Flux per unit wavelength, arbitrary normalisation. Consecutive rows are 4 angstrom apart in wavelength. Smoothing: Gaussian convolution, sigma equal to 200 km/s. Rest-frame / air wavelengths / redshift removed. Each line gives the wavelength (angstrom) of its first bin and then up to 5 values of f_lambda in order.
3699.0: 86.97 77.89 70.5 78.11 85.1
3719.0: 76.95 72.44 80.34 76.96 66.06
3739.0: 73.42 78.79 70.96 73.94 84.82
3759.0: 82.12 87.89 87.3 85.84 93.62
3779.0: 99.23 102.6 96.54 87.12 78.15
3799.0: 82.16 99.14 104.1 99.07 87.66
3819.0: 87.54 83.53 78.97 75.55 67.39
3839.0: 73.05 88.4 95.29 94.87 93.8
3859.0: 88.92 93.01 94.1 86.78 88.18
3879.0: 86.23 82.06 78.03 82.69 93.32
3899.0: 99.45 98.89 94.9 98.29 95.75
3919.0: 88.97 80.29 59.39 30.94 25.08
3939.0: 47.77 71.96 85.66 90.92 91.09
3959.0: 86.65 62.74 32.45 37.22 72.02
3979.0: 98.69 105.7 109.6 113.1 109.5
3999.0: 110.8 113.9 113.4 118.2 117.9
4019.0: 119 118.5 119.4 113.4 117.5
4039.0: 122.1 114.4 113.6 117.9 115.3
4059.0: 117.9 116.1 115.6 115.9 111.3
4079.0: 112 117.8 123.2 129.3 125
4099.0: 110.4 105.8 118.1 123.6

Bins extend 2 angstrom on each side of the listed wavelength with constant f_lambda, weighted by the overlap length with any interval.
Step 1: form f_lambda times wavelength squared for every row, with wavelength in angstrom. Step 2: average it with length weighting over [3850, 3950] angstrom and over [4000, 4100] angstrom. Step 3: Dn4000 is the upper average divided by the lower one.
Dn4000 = 1.55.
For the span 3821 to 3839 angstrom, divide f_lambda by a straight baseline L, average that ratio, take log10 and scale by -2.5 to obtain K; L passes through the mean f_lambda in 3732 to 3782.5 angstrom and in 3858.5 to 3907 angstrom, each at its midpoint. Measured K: 0.142 mag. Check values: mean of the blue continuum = 82.5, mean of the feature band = 76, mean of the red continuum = 89.5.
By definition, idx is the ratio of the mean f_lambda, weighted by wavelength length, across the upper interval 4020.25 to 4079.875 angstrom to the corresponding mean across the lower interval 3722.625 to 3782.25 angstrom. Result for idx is 1.4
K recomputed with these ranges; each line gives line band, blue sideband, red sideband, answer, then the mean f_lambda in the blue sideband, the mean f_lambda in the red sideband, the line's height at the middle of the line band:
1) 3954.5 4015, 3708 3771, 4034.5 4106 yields 0.16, 78.5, 117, 107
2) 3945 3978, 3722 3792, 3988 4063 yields 0.46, 83.4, 116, 108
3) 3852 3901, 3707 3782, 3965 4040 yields 0.04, 80.8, 103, 92.2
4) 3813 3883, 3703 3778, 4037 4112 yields 0.07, 79.4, 117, 91.5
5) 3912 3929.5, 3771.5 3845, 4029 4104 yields 0.24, 87.9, 117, 100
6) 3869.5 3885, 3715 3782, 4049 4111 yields 0.11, 81.1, 117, 95.1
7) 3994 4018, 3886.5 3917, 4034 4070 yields -0.05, 93.4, 117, 110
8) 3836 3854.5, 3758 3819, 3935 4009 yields 0.03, 91.5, 84.6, 89.4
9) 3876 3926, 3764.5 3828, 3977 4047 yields 0.15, 90.9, 114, 102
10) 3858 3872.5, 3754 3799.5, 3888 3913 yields 0.02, 89.3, 93.9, 92.6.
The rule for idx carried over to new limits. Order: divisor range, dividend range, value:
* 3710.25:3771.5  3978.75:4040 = 1.45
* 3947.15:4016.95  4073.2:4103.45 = 1.26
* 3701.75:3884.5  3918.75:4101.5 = 1.17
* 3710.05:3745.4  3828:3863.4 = 1.11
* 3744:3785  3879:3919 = 1.05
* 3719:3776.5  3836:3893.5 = 1.10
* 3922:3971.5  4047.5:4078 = 1.86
